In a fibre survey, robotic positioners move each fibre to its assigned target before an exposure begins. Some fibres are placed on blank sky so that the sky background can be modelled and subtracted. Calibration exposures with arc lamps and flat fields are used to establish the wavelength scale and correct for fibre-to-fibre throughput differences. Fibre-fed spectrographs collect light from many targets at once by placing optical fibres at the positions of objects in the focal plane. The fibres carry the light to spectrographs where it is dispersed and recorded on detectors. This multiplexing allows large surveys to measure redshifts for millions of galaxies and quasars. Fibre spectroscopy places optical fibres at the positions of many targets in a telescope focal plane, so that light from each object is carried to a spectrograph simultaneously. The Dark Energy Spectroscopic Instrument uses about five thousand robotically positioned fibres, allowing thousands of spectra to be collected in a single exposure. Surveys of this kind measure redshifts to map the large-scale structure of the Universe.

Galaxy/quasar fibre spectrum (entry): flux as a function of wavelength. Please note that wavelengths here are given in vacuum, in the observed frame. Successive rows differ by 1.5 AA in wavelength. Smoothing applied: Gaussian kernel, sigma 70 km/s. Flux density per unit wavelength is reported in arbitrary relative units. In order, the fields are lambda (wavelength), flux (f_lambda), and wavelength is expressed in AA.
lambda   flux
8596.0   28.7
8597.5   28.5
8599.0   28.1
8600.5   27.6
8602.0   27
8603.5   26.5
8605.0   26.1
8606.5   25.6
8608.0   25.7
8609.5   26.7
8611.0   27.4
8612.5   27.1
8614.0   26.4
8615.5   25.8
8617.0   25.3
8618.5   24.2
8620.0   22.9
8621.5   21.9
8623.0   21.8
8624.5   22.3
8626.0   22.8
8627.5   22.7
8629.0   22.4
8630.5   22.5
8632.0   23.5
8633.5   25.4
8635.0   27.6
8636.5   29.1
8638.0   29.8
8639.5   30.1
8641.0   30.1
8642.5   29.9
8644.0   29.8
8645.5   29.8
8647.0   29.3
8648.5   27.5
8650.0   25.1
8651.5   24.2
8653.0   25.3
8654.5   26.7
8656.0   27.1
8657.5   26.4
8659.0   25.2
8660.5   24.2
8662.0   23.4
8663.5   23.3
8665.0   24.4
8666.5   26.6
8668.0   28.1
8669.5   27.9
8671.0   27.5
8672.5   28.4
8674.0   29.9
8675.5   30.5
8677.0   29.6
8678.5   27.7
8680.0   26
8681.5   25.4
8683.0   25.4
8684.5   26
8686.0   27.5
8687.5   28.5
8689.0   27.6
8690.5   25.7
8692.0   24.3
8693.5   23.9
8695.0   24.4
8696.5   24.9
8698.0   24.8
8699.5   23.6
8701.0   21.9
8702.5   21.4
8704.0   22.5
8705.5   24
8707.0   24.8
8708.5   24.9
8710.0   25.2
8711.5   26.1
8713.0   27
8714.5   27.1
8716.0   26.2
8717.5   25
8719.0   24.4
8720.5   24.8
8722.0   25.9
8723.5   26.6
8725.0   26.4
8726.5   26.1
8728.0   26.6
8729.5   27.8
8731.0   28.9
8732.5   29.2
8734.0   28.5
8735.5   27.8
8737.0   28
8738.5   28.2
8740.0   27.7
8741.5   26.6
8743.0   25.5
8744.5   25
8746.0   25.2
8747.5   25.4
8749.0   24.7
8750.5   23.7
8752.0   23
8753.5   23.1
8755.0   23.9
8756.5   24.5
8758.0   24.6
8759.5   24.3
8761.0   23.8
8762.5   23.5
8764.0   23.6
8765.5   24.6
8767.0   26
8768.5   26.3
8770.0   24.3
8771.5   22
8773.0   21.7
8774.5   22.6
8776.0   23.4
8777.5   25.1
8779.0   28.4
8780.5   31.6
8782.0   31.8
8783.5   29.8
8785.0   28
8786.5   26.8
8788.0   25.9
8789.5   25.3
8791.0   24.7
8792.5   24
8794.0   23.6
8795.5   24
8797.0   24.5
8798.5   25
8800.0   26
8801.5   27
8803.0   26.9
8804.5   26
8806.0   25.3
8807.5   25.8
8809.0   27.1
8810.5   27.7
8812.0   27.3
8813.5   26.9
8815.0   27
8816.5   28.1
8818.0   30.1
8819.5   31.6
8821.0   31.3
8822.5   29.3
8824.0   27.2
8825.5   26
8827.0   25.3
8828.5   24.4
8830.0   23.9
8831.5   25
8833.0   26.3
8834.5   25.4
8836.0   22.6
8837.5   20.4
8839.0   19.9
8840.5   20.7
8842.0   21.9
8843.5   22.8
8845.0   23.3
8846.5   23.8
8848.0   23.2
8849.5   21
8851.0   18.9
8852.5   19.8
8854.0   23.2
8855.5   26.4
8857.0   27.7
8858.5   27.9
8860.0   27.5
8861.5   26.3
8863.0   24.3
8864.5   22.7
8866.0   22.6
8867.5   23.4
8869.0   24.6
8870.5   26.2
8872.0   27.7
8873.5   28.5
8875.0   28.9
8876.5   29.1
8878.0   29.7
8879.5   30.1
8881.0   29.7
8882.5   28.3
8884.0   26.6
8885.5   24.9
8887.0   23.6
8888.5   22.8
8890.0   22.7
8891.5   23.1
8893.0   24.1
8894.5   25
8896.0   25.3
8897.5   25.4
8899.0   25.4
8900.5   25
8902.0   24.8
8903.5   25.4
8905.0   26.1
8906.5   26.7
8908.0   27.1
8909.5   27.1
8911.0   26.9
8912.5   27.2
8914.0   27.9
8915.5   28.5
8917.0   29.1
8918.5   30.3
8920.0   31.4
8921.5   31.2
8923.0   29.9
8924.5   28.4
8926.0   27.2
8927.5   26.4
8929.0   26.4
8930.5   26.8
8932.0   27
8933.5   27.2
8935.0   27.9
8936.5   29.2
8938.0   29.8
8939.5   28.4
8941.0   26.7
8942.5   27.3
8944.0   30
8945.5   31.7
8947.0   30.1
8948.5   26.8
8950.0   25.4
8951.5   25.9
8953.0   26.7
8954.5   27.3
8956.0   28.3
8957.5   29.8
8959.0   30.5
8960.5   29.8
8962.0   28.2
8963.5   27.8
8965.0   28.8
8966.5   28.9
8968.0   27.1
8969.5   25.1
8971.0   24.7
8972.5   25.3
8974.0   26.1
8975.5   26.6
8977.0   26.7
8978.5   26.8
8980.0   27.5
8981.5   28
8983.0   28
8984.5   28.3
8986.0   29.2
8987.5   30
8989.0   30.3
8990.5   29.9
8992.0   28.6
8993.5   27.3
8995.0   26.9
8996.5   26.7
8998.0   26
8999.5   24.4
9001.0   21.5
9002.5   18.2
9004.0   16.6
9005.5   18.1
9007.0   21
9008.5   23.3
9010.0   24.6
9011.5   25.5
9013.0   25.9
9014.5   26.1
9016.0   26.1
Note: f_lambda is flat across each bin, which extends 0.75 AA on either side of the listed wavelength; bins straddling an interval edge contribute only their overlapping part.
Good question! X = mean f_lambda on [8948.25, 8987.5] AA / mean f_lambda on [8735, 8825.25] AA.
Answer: 1.06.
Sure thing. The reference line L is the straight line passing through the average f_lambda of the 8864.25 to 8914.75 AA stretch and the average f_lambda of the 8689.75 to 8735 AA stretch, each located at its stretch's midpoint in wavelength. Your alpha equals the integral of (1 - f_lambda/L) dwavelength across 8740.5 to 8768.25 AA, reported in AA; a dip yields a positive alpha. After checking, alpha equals 1.1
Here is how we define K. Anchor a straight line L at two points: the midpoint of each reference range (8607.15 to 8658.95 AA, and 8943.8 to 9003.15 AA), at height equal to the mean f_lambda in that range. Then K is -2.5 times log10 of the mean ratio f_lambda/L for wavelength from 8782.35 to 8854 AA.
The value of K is 0.06 mag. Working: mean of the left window 26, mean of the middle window 25.3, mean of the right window 27.4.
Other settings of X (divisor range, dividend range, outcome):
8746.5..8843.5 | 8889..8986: 1.07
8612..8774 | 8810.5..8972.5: 1.03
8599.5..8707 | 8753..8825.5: 1.01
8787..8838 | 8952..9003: 1.04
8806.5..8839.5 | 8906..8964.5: 1.07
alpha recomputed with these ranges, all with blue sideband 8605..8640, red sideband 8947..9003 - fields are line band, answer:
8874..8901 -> 0.6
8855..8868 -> 0.5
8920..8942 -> -1.0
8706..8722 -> 0.1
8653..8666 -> 0.1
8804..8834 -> -0.9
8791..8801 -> 0.6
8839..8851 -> 2.0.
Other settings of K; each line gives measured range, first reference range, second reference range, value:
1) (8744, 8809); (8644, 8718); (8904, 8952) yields 0.06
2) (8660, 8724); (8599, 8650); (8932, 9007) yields 0.02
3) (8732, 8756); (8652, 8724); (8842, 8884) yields -0.01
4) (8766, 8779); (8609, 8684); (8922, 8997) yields 0.12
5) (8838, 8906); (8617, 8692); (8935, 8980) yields 0.10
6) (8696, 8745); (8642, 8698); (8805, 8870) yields 0.01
